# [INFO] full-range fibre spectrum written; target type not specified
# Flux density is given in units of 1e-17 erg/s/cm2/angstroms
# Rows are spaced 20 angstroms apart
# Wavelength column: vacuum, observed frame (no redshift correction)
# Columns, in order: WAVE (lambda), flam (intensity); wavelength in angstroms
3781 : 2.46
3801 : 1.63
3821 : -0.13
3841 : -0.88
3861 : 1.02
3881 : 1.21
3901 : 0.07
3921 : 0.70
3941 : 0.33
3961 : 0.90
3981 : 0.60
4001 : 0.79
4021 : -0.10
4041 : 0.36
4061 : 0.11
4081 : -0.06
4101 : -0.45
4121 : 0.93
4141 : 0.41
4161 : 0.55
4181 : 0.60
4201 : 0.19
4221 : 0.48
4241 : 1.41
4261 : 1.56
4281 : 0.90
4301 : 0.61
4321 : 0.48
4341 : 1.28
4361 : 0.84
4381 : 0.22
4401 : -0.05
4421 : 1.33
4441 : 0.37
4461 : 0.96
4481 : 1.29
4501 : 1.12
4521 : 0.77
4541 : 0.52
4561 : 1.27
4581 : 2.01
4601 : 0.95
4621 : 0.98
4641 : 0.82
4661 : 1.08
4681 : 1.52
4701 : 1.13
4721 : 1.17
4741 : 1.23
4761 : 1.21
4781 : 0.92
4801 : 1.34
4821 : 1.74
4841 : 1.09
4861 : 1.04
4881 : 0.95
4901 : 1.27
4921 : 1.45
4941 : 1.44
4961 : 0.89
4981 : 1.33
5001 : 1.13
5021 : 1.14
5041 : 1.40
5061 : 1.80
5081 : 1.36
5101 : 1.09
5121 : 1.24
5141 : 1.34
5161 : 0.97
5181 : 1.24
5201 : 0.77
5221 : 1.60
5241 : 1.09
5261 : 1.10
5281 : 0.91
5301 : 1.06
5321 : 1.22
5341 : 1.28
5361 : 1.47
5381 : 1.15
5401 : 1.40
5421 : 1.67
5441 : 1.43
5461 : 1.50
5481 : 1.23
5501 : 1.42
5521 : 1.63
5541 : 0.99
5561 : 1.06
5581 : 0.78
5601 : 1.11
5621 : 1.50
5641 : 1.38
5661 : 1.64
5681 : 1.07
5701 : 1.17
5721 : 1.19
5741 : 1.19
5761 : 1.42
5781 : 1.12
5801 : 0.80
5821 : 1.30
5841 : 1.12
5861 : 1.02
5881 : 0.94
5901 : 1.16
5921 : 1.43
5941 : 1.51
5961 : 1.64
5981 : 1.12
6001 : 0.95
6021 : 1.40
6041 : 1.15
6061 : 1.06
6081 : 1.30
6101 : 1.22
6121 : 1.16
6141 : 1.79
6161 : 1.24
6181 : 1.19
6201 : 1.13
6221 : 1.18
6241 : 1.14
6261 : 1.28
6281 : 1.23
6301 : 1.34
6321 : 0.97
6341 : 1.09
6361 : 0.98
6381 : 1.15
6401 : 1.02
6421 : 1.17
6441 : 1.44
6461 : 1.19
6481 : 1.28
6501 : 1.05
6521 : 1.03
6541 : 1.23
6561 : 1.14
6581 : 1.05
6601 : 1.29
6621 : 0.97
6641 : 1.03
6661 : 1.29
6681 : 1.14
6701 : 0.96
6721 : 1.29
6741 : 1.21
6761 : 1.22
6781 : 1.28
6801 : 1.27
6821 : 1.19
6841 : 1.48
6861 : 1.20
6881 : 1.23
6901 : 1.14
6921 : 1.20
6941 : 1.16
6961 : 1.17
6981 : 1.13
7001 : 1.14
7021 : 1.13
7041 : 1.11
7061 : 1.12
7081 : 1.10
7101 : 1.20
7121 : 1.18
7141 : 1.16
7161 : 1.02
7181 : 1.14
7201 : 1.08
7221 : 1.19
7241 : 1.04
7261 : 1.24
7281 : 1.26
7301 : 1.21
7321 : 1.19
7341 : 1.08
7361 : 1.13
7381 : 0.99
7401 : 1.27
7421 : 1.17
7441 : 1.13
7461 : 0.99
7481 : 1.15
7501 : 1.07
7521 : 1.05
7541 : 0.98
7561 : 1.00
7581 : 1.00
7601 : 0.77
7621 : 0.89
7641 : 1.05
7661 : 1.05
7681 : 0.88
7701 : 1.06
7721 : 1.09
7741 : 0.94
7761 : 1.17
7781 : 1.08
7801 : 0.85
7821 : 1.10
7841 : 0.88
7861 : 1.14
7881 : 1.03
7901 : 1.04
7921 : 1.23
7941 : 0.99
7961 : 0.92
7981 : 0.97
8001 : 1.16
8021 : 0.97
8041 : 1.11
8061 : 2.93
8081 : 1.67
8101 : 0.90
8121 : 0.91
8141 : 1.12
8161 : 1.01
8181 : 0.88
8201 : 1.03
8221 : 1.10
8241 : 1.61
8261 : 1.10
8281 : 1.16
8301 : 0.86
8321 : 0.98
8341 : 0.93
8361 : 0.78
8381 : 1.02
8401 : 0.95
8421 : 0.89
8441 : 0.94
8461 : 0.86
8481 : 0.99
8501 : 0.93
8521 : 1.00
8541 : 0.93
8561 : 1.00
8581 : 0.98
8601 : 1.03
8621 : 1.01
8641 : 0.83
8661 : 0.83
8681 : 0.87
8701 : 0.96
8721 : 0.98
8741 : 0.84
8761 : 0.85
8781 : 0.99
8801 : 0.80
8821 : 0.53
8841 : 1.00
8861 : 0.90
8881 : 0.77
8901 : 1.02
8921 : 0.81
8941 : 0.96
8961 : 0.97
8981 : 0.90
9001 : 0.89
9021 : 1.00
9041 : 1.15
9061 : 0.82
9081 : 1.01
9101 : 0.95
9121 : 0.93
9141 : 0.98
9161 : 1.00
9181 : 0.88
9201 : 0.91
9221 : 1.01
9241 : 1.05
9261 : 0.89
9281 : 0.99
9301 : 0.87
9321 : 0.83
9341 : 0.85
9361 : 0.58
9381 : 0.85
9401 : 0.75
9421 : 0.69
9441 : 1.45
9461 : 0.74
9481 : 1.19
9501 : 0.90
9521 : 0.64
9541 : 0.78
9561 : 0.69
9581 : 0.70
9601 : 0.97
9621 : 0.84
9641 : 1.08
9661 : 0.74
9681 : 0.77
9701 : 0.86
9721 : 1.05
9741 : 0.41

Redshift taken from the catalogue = 0.23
